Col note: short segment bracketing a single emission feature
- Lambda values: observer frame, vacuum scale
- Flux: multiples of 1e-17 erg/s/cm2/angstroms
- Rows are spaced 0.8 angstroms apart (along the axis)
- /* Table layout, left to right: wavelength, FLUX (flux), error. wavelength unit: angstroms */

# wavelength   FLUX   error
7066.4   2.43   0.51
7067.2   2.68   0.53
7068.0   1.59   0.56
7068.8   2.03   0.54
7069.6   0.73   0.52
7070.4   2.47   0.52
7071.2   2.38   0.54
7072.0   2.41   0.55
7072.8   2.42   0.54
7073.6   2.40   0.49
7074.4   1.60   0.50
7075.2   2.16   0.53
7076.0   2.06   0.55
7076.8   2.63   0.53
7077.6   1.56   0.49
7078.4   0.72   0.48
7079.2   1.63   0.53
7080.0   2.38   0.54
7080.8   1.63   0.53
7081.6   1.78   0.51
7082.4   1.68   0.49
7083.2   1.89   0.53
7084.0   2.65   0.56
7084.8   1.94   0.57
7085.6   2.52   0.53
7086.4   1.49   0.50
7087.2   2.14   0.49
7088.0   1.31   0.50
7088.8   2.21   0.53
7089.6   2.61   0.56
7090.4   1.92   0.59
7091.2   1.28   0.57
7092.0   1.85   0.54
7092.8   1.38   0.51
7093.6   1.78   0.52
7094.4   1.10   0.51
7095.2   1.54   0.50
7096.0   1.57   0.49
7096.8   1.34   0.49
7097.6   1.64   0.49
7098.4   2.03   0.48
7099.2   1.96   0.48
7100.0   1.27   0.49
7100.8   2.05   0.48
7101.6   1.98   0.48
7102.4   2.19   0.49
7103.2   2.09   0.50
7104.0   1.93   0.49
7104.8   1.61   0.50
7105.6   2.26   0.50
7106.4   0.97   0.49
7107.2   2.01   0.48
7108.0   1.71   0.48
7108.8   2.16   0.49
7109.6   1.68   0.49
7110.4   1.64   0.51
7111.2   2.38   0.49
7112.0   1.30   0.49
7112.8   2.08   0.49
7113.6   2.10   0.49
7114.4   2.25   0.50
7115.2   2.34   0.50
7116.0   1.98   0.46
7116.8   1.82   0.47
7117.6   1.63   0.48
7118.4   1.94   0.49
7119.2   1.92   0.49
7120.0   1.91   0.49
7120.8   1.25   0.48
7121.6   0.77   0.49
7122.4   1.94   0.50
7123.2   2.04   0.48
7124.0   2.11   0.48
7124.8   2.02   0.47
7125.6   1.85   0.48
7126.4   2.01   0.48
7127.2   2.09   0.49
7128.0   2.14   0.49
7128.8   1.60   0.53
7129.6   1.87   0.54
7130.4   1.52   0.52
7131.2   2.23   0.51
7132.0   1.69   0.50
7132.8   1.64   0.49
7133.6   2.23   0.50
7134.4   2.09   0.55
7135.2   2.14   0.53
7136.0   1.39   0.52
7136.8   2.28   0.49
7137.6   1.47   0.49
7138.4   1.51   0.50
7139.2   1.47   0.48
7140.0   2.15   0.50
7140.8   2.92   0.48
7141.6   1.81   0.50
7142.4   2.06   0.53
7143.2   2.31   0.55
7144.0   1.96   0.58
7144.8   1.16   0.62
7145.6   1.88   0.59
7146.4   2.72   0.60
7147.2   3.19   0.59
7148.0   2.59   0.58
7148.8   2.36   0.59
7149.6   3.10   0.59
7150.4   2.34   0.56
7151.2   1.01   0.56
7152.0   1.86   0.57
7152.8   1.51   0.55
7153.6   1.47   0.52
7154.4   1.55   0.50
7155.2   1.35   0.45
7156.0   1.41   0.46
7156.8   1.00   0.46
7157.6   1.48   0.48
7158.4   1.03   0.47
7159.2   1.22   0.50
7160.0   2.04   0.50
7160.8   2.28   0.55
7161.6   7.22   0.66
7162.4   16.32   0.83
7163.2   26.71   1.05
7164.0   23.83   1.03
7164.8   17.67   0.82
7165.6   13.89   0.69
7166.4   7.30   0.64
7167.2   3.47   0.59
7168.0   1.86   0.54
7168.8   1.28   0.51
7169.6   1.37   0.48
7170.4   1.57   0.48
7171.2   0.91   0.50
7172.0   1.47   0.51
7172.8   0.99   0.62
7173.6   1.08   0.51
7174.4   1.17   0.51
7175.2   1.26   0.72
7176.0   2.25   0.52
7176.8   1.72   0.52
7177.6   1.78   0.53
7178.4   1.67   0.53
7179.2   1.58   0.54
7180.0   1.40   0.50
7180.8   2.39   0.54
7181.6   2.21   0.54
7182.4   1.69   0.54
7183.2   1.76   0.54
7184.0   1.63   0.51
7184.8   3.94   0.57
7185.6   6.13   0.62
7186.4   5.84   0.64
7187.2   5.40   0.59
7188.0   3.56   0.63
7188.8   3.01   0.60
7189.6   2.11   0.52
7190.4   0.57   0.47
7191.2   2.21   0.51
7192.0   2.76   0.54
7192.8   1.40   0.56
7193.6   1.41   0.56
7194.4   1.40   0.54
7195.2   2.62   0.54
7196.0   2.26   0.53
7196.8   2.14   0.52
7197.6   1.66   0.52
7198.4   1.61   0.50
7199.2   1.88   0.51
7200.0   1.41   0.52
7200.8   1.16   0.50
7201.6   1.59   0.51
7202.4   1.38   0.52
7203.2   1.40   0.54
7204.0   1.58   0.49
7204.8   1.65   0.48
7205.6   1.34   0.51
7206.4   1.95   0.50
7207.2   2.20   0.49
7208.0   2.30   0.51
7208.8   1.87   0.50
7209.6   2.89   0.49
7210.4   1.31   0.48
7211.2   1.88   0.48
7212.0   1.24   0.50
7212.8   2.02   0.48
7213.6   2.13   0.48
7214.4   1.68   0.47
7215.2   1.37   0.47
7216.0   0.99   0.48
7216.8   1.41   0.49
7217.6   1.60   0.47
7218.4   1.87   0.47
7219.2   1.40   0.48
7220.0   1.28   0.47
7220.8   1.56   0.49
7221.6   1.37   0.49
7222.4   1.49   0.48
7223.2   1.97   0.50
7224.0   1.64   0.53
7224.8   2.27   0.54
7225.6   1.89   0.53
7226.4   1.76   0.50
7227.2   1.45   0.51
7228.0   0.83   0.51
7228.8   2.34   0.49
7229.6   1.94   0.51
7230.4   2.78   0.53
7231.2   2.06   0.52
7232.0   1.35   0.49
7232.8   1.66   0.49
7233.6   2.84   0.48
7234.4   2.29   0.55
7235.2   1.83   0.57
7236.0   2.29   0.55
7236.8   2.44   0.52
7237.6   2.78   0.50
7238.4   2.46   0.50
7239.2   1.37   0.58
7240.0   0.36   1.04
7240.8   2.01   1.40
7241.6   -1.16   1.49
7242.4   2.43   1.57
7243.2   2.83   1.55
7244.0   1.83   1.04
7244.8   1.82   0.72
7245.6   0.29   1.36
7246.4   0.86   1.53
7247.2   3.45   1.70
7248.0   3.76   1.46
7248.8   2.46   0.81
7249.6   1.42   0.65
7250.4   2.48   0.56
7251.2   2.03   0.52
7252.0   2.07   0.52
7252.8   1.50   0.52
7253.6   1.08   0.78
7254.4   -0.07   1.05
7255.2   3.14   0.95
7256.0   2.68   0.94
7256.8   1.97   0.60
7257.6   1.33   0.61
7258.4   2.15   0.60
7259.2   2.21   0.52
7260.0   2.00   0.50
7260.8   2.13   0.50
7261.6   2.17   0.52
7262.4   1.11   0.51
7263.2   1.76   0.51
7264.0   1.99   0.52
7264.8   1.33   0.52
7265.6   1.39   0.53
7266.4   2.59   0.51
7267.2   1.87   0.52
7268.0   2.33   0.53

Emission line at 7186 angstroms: [N II] 6583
